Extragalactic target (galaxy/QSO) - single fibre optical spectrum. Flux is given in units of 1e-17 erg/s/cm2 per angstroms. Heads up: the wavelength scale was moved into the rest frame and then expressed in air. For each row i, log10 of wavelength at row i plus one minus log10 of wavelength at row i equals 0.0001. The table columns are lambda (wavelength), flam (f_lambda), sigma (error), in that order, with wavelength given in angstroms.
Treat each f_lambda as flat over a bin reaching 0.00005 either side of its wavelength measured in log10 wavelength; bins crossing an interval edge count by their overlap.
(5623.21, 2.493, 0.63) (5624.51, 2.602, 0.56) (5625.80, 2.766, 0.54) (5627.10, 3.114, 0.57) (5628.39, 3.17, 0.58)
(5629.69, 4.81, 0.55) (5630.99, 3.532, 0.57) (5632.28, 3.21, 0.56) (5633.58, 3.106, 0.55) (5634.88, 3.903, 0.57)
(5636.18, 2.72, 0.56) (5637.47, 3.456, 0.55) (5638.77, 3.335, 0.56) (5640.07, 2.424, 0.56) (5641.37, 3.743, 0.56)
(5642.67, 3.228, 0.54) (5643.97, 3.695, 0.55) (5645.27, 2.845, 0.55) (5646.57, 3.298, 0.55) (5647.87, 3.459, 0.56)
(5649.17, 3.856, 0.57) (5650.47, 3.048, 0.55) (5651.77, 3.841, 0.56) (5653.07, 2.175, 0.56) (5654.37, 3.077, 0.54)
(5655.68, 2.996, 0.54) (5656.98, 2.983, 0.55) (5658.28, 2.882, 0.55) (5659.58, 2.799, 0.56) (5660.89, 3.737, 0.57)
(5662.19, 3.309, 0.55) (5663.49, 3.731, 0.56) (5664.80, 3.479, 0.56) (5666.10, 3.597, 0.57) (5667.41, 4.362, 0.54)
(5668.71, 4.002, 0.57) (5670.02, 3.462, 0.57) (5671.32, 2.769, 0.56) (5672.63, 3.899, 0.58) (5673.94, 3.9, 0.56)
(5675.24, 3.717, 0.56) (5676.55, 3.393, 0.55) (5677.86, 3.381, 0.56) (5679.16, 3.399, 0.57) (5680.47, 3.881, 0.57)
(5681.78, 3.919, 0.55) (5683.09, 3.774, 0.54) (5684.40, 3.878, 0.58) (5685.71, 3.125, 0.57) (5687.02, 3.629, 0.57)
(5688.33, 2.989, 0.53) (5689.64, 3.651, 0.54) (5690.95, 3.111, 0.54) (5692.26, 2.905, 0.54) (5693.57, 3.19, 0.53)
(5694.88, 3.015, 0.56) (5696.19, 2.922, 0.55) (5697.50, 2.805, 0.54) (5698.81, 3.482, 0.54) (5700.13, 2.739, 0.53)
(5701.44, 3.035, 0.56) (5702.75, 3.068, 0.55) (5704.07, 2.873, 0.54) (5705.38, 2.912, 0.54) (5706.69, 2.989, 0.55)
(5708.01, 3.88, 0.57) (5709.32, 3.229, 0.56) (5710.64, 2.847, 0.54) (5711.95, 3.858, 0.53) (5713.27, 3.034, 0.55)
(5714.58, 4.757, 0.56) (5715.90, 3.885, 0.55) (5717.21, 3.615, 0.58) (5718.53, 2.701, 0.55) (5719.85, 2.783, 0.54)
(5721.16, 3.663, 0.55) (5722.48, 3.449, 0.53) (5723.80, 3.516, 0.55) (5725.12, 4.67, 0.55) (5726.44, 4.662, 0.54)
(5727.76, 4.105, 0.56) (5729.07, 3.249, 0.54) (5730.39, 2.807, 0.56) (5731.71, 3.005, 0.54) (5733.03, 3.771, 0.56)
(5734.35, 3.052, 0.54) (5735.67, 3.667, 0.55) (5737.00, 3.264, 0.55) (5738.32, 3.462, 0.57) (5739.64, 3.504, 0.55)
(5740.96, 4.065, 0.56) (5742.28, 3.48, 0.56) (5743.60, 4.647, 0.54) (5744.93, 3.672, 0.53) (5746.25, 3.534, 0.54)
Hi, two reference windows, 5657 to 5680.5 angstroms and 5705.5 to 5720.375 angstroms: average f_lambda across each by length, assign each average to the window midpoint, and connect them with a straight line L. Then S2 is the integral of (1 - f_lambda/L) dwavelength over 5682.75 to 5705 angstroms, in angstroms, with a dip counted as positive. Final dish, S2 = 1.8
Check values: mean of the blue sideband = 3.52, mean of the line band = 3.18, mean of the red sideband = 3.4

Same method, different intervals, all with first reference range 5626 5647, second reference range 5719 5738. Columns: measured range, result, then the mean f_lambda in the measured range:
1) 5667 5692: -1.05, 3.57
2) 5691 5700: 1.11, 3.04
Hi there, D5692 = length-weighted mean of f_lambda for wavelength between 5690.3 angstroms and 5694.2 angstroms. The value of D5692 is 3.07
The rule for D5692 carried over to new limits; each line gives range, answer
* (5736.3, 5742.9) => 3.55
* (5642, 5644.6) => 3.46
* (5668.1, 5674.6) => 3.6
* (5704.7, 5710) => 3.25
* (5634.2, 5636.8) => 3.31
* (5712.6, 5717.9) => 3.82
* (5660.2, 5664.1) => 3.59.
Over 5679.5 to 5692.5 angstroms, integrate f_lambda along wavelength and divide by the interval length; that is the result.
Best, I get 3.5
